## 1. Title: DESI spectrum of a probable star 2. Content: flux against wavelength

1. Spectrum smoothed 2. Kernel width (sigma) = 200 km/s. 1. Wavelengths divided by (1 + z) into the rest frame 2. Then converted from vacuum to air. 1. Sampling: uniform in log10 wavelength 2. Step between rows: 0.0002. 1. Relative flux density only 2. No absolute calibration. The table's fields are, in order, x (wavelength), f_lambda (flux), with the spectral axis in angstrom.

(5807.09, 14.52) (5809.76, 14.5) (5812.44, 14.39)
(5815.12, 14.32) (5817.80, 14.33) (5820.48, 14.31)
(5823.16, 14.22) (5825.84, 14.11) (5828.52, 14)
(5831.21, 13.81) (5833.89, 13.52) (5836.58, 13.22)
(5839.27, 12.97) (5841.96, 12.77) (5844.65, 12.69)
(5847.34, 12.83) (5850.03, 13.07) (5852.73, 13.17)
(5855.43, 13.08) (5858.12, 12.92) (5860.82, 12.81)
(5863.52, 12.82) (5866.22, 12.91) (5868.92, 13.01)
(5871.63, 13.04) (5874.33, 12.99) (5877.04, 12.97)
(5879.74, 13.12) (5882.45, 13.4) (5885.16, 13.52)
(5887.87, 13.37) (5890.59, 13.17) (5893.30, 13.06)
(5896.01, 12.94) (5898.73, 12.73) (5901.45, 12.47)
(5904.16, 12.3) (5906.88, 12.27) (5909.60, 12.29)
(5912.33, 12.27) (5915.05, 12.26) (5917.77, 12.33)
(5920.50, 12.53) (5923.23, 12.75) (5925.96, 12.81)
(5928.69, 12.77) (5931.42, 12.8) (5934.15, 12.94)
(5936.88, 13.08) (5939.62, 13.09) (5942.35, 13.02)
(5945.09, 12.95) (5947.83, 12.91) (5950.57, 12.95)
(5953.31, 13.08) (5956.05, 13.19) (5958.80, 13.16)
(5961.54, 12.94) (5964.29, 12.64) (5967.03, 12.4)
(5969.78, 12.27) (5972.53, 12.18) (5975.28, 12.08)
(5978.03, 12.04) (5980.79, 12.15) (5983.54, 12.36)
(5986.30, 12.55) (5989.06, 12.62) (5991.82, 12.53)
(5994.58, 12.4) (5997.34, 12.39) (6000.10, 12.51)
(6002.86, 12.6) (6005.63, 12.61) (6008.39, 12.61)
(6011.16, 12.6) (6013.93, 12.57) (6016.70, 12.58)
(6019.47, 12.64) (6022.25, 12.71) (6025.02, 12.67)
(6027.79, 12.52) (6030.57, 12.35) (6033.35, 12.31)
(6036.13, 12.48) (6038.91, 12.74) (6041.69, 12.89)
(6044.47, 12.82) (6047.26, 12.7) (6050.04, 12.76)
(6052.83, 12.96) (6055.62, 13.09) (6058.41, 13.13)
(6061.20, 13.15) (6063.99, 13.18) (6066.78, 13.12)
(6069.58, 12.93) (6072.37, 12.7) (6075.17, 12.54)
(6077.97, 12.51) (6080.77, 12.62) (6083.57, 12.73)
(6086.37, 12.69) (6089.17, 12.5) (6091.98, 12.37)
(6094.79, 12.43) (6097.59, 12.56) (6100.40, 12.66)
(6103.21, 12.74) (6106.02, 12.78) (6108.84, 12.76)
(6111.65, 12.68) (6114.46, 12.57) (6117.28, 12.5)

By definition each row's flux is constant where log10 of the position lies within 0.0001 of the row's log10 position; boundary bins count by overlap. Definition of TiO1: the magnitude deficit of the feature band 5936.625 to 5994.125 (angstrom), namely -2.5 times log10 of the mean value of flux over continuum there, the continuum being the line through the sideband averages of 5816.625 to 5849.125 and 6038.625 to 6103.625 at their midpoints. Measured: 0.039 mag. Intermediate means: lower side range 13.6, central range 12.7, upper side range 12.8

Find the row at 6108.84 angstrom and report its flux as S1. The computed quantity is 12.76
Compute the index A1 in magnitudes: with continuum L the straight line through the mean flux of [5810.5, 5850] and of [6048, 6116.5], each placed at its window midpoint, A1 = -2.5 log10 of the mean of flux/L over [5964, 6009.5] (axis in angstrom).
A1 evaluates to 0.06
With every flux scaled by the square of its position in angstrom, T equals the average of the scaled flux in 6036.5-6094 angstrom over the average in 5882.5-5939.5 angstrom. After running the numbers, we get 1.06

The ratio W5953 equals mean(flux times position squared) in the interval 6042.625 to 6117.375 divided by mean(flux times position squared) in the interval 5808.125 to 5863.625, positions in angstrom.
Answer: 1.02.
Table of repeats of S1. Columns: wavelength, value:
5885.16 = 13.52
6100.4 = 12.66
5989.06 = 12.62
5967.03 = 12.4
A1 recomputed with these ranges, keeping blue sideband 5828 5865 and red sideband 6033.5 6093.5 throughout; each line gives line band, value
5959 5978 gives 0.041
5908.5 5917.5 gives 0.062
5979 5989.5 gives 0.044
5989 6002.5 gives 0.033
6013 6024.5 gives 0.018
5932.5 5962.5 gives -0.007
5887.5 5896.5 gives -0.008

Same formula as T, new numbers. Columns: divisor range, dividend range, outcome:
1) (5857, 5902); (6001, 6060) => 1.02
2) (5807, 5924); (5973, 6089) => 1.01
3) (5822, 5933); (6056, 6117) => 1.05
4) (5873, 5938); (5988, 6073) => 1.04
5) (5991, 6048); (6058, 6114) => 1.03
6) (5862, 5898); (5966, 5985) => 0.96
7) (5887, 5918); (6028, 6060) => 1.06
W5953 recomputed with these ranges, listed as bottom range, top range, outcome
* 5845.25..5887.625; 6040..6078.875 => 1.05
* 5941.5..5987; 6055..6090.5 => 1.05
